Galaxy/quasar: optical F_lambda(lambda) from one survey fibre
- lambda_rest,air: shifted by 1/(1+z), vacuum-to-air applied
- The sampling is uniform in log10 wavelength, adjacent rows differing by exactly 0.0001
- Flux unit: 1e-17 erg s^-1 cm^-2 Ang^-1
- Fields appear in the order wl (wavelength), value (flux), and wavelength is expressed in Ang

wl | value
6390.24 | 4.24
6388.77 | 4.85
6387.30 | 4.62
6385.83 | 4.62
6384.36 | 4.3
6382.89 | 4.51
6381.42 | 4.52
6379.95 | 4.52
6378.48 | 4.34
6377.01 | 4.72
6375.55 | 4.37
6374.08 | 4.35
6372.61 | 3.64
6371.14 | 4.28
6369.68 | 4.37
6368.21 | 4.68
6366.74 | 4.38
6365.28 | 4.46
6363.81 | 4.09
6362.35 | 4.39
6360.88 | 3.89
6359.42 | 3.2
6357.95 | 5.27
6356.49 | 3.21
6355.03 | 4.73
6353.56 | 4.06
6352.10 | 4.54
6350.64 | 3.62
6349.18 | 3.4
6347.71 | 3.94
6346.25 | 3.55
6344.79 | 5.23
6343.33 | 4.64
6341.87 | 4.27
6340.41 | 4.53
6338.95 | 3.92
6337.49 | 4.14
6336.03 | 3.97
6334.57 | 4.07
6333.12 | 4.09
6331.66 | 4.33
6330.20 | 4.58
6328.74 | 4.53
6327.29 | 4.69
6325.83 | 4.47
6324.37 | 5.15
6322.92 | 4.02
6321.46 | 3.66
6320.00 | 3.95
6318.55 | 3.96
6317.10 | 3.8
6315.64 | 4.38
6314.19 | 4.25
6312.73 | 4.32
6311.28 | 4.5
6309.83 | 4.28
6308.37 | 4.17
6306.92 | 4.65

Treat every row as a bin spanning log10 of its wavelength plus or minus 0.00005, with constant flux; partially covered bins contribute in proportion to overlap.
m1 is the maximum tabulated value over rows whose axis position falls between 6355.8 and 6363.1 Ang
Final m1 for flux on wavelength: 5.27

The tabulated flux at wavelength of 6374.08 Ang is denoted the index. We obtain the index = 4.35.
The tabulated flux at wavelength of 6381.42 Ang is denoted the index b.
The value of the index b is 4.52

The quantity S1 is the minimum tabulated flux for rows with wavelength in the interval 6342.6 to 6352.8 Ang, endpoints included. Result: 3.4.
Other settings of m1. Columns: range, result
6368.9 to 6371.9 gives 4.37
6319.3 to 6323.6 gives 4.02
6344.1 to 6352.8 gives 5.23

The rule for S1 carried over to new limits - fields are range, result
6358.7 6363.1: 3.2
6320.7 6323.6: 3.66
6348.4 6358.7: 3.21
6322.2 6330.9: 4.02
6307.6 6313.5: 4.17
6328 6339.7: 3.92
